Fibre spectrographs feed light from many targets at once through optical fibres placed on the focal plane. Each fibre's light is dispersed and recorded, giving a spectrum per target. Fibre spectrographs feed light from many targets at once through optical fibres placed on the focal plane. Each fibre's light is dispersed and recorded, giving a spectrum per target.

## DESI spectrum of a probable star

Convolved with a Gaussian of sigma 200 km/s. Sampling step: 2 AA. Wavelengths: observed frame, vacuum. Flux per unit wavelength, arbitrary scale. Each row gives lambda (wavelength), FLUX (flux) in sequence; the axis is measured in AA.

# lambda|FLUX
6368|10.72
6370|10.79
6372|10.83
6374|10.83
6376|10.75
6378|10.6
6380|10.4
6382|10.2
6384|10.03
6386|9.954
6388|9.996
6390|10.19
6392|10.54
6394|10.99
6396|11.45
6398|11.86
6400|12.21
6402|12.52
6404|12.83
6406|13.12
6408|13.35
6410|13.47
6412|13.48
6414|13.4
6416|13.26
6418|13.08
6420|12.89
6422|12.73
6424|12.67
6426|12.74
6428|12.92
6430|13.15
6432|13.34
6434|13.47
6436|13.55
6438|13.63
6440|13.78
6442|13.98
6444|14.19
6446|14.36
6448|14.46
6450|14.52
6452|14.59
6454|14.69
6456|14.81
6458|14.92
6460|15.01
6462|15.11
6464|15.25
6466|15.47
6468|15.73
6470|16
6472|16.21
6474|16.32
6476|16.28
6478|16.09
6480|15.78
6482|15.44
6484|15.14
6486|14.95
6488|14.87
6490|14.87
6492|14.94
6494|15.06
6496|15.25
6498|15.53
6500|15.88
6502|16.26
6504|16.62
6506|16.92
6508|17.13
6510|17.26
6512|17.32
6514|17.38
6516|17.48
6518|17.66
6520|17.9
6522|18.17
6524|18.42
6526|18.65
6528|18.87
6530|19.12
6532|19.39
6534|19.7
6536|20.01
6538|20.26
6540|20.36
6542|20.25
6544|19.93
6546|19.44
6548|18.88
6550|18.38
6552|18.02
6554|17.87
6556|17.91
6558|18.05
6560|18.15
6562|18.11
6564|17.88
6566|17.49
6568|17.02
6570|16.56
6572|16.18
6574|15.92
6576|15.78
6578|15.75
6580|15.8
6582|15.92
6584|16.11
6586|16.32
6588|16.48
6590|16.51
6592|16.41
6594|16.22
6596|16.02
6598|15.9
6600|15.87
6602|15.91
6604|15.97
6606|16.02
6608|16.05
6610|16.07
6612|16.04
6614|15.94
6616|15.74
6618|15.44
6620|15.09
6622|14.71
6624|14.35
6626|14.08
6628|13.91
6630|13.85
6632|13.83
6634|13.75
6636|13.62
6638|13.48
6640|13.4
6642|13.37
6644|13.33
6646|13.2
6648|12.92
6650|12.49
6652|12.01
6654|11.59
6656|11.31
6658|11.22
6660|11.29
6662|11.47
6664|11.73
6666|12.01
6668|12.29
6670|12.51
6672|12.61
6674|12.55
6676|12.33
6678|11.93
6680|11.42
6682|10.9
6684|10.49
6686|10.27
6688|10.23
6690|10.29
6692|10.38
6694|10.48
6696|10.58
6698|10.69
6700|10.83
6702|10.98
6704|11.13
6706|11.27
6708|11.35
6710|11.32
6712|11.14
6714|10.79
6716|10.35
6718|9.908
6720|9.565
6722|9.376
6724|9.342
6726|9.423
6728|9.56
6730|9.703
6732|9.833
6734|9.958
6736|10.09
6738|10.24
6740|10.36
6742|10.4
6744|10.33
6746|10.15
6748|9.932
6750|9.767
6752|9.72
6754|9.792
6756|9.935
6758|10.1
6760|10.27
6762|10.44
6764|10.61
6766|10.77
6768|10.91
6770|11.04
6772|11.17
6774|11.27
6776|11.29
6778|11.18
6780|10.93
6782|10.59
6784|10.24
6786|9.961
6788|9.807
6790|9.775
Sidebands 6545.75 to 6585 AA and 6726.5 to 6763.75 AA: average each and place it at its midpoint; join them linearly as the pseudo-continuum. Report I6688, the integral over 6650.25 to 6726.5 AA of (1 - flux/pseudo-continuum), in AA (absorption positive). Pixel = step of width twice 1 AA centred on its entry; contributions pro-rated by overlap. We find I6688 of 7.6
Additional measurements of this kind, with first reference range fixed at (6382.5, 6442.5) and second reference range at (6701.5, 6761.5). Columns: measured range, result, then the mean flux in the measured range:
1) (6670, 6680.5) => -1.6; 12.2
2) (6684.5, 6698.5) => 0.1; 10.4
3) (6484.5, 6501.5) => -4.7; 15.2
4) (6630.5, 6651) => -4.7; 13.4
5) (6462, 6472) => -2.9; 15.6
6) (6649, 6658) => -0.9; 11.8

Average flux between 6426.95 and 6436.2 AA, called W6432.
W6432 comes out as 13.3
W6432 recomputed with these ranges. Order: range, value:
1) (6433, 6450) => 14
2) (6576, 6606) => 16.1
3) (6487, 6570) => 17.8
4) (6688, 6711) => 10.8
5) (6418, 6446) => 13.3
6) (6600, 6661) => 14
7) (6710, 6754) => 10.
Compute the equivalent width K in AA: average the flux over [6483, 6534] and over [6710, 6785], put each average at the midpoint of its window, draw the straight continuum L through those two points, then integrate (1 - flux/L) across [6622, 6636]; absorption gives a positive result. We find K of -0.4 AA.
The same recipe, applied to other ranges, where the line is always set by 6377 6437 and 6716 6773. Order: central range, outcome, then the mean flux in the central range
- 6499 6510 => -4.8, 16.6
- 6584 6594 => -4.8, 16.4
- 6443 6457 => -3.1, 14.5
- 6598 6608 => -4.6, 15.9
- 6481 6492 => -3.2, 15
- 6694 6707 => -0.6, 10.9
